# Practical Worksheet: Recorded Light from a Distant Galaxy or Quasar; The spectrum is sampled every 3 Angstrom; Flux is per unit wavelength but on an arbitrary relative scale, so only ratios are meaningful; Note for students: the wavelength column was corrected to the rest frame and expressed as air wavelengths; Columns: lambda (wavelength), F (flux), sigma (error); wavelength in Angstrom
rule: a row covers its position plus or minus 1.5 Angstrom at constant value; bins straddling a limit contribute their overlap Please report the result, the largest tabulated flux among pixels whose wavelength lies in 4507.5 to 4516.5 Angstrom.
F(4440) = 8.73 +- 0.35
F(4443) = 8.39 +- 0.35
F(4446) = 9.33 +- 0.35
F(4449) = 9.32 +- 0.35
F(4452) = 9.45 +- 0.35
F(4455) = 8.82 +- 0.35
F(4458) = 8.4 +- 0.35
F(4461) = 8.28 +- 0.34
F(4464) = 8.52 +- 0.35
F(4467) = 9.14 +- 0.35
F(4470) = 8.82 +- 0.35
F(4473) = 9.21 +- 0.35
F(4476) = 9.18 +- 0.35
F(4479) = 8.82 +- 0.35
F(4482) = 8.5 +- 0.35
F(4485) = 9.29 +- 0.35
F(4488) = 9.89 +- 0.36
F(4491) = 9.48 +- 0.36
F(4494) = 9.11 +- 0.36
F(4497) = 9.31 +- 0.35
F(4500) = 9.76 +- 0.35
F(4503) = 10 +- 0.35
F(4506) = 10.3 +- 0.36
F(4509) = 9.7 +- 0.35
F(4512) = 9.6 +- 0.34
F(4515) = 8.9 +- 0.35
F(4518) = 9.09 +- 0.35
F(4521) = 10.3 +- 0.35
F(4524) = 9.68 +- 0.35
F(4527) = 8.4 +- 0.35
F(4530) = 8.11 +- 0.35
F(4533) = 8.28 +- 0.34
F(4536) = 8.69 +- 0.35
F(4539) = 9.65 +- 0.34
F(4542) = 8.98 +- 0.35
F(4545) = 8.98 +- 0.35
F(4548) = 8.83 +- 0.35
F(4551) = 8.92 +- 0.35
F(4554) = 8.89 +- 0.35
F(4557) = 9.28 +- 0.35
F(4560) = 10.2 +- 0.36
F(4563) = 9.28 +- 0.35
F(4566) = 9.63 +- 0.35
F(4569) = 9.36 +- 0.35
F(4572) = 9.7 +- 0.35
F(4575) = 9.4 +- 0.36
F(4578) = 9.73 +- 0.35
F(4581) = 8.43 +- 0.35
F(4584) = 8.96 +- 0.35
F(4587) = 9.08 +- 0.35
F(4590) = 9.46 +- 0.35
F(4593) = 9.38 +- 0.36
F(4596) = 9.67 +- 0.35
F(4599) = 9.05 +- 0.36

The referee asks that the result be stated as 9.7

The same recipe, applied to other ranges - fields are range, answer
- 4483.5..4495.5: 9.89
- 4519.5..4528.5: 10.3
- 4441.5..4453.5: 9.45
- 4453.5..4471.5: 9.14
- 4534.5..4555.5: 9.65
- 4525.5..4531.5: 8.4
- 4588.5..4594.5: 9.46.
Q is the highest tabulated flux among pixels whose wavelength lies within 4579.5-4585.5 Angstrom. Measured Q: 8.96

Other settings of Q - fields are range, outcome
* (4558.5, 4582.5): 10.2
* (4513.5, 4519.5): 9.09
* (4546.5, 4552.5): 8.92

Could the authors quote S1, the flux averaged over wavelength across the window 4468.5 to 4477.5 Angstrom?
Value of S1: 9.07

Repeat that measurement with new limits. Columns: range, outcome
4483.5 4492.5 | 9.55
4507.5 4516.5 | 9.4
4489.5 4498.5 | 9.3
